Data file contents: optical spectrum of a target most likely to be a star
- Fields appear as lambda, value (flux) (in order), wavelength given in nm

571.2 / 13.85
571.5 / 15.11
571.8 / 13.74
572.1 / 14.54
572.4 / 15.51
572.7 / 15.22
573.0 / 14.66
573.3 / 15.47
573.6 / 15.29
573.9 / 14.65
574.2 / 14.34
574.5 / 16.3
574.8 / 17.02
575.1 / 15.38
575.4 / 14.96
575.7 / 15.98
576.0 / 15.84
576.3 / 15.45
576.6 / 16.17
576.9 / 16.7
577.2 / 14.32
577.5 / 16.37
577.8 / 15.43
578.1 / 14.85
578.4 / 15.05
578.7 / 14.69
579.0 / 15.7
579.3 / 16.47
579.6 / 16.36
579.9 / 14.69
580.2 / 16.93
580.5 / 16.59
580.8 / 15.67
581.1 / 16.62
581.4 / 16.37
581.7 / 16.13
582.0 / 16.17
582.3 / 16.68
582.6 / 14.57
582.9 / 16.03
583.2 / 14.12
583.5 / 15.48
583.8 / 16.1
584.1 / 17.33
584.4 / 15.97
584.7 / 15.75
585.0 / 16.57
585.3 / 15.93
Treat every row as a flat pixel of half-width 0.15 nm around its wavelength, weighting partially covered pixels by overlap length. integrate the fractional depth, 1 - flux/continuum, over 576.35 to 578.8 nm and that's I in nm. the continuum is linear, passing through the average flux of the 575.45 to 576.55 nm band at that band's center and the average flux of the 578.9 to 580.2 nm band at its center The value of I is 0.05 nm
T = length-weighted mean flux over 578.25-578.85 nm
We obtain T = 14.9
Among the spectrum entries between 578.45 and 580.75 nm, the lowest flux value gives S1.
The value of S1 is 14.69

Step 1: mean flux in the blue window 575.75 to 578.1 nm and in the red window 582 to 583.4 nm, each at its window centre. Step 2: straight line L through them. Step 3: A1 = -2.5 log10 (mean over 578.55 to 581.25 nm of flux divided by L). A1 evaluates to -0.03 mag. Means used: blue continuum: 15.7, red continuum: 15.4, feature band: 16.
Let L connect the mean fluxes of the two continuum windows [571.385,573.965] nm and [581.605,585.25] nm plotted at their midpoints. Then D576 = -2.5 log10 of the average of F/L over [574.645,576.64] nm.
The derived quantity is -0.04 mag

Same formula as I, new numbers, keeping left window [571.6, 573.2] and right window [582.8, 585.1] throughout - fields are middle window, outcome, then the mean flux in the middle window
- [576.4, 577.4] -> -0.04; 15.7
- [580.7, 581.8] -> -0.04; 16.2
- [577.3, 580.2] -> -0.03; 15.6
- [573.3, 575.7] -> -0.08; 15.5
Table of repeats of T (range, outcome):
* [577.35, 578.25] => 15.6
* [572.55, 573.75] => 15.2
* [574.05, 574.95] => 15.9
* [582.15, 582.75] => 15.6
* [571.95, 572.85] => 15.1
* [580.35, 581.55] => 16.3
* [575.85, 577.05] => 16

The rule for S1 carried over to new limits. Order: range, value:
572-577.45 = 14.32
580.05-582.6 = 14.57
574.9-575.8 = 14.96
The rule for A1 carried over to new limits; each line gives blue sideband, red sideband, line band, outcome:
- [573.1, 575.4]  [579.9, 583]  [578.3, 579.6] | 0.02 mag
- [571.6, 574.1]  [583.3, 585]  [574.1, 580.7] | -0.02 mag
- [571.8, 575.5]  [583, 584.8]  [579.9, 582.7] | -0.03 mag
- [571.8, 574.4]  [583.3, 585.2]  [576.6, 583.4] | -0.01 mag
